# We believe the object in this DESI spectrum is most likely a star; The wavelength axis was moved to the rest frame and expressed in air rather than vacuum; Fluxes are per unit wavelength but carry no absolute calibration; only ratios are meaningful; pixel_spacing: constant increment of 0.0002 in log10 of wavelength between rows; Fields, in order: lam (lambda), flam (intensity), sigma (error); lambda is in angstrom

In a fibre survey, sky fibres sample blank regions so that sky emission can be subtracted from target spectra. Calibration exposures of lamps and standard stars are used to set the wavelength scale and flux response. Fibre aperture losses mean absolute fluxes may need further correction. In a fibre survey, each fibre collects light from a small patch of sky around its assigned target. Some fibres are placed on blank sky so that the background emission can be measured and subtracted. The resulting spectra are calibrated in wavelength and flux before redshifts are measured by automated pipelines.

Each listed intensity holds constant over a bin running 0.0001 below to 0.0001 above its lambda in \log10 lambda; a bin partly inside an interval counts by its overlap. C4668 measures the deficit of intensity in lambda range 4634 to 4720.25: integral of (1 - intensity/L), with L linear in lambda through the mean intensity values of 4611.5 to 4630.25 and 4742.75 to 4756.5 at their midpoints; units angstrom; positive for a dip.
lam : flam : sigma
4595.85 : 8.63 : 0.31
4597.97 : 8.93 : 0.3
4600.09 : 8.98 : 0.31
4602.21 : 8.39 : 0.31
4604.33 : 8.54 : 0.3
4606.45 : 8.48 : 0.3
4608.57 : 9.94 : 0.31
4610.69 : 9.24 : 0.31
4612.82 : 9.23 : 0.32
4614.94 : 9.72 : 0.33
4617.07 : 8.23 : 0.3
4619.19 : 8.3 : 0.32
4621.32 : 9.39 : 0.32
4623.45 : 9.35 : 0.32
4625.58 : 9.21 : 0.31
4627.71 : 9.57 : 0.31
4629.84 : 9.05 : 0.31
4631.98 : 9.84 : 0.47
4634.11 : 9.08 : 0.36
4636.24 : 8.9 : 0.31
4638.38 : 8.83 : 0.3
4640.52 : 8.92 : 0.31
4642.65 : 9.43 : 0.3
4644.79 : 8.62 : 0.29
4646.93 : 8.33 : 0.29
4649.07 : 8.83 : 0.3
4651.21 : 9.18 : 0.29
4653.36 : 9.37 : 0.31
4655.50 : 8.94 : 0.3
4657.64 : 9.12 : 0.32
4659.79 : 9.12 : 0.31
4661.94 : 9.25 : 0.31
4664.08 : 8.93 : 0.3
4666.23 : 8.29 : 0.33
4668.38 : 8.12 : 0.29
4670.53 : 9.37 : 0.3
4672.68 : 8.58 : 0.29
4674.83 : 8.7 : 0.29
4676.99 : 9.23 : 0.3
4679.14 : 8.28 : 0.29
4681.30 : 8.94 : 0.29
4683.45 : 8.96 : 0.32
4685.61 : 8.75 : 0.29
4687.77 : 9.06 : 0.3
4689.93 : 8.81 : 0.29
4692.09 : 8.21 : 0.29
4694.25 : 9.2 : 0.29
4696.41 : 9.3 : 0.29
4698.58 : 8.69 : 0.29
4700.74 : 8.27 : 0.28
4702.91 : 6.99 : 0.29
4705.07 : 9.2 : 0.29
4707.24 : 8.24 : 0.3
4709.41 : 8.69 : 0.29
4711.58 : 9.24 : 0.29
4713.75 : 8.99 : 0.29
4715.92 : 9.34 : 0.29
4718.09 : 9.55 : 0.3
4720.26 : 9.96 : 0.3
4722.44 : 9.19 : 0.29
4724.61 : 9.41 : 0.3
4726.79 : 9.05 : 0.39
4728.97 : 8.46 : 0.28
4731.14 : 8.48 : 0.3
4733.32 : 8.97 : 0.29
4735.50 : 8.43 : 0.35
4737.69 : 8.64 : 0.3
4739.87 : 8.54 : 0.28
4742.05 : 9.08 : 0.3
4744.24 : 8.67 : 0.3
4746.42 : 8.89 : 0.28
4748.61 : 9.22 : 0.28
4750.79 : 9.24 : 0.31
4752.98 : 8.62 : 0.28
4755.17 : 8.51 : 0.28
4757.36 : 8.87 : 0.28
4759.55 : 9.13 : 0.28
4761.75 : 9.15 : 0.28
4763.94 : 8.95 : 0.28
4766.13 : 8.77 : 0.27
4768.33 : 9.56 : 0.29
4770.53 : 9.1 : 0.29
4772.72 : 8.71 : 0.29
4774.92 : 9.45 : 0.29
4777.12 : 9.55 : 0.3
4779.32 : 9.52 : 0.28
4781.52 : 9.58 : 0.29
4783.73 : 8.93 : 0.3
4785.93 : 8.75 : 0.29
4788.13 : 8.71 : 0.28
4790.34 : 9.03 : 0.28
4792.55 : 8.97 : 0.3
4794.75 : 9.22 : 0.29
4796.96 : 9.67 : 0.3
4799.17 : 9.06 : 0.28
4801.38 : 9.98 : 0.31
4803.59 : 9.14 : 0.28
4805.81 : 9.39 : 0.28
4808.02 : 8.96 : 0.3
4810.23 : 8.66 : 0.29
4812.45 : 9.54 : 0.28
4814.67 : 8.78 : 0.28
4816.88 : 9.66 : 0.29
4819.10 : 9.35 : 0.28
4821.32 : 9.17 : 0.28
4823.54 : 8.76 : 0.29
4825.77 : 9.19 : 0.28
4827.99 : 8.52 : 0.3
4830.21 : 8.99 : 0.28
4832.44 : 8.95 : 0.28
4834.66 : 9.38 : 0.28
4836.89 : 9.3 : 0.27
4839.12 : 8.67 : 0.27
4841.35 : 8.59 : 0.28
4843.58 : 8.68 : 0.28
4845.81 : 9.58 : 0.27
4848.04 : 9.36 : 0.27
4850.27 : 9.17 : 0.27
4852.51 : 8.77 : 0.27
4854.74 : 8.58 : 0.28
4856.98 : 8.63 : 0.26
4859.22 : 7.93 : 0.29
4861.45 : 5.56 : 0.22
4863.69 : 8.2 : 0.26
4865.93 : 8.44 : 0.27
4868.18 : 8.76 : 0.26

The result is 1.5 angstrom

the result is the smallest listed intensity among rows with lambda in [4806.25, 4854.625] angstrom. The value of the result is 8.52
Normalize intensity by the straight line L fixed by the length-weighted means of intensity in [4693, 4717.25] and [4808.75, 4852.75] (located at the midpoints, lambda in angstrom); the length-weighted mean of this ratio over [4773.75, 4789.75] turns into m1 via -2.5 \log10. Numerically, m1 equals -0.03 mag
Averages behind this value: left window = 8.75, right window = 9.06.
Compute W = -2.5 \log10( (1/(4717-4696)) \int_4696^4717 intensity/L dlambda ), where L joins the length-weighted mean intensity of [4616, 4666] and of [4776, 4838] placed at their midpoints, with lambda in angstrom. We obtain 0.05 mag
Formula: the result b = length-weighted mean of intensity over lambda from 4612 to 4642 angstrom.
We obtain 9.12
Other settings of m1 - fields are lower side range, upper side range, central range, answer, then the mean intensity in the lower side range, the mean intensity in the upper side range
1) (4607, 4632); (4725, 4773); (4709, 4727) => -0.04 mag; 9.21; 8.88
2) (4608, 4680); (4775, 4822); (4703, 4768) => 0.03 mag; 9.01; 9.23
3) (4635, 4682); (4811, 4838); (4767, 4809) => -0.02 mag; 8.88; 9.13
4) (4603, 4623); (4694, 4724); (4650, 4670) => 0.00 mag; 9.01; 8.92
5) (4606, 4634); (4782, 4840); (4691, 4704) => 0.09 mag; 9.21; 9.11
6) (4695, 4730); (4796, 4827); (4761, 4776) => 0.00 mag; 8.91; 9.23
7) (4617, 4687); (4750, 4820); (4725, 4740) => 0.05 mag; 8.95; 9.14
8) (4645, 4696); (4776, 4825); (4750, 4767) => 0.02 mag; 8.85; 9.2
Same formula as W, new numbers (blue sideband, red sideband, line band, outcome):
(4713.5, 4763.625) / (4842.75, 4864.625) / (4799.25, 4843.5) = -0.061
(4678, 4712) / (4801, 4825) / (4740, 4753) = -0.007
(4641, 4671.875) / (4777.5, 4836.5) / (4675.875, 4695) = 0.018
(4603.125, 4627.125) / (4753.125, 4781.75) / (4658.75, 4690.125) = 0.031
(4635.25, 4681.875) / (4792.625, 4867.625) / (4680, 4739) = 0.004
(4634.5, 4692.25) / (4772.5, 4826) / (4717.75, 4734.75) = -0.010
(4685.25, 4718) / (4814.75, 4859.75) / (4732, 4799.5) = -0.019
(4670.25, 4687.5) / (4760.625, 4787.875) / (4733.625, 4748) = 0.038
